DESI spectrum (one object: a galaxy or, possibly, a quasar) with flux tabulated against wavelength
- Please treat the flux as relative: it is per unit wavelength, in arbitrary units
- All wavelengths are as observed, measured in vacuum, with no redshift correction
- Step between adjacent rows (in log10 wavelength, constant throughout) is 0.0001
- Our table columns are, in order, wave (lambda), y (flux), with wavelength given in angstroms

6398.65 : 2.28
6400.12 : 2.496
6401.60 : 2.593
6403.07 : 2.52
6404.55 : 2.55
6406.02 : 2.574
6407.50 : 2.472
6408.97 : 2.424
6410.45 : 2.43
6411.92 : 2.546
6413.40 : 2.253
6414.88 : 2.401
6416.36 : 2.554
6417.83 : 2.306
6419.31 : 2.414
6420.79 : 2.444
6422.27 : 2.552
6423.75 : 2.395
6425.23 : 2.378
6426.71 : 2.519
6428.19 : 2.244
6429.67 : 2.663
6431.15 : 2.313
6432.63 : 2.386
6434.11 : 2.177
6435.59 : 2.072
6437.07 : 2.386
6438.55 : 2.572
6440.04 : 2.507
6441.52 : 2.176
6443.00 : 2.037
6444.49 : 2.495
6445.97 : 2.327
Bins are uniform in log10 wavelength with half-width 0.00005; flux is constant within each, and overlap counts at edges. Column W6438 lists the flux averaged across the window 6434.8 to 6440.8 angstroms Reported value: 2.38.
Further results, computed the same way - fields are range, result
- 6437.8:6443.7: 2.33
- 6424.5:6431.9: 2.42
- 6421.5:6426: 2.44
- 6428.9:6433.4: 2.45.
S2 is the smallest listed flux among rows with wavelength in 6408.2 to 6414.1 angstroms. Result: 2.253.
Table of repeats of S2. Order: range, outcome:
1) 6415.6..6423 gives 2.306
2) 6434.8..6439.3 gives 2.072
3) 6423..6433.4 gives 2.244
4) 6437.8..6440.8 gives 2.507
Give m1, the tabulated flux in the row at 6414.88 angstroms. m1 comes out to 2.401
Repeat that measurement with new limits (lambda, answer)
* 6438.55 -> 2.572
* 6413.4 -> 2.253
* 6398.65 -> 2.28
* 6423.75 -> 2.395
